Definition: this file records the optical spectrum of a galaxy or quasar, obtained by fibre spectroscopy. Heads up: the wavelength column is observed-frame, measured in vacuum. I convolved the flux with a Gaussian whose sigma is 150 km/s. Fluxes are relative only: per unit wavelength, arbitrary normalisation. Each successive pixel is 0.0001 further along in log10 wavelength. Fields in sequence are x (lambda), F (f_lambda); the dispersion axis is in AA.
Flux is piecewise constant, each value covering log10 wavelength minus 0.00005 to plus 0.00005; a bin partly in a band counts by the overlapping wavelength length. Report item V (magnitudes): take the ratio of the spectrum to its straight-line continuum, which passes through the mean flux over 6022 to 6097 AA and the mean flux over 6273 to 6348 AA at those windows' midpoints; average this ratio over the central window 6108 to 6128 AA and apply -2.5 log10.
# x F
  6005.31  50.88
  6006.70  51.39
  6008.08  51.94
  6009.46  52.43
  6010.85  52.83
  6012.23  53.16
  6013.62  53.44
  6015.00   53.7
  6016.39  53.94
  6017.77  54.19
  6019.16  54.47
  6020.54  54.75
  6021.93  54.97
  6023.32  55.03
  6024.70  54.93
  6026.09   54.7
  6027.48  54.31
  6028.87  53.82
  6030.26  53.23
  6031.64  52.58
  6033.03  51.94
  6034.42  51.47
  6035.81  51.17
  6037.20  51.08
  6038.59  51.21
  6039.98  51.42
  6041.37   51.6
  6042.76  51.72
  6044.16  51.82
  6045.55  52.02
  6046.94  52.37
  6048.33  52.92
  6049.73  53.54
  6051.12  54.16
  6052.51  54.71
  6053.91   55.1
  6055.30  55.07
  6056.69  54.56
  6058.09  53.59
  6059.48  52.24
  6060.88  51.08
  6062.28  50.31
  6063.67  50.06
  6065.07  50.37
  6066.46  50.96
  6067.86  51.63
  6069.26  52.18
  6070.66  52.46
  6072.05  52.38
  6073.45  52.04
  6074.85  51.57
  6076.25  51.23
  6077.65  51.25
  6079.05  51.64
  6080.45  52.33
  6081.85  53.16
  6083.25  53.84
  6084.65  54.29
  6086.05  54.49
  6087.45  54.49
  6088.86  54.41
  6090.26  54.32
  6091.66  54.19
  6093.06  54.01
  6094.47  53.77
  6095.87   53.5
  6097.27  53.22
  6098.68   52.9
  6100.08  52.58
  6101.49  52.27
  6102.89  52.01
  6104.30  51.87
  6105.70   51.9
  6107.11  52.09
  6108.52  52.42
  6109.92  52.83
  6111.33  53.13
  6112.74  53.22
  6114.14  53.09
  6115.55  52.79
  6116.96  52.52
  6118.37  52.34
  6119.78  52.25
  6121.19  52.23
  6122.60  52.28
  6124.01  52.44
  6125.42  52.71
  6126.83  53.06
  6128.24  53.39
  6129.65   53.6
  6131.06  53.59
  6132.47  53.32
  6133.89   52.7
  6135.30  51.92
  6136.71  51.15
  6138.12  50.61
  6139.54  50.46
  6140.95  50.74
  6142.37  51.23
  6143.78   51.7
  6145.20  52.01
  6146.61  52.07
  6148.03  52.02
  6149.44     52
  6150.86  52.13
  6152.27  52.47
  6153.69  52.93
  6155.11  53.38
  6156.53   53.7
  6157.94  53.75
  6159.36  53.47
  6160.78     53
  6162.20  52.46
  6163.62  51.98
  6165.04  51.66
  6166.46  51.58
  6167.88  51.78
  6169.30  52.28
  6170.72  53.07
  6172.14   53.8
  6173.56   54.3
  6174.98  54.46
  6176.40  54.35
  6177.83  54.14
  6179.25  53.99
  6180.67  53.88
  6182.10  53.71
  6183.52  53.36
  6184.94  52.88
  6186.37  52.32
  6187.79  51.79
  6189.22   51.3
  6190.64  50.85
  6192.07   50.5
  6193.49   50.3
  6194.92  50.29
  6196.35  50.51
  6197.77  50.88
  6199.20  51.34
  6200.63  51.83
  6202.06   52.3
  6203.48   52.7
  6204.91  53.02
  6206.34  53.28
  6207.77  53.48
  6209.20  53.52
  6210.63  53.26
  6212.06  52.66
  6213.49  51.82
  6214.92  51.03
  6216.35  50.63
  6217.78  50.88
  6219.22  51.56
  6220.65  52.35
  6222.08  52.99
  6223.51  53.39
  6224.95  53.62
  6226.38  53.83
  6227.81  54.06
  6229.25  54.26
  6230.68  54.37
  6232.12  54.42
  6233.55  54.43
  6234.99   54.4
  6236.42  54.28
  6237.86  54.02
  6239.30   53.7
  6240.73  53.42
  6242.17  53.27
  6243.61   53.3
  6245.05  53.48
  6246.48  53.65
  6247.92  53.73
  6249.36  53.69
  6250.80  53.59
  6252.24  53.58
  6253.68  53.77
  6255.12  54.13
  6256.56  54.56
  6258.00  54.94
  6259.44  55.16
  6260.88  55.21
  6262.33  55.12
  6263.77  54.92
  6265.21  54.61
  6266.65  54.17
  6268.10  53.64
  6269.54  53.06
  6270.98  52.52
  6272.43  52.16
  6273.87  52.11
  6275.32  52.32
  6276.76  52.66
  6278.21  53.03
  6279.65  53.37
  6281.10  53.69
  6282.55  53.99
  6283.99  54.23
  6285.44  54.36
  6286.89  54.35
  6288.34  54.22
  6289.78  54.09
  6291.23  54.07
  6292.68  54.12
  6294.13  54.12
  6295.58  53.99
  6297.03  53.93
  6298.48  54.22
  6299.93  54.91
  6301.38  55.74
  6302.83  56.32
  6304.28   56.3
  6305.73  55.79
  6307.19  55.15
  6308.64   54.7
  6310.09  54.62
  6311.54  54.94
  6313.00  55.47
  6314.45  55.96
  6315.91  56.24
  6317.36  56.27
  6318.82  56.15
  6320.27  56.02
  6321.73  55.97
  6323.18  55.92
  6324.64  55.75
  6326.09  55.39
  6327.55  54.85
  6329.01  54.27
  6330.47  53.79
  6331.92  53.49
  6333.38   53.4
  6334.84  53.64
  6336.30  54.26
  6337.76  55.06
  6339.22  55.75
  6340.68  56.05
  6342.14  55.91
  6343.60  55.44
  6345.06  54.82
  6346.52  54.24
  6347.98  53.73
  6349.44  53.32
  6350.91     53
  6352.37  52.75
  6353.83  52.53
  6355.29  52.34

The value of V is 0.01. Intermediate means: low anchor 52.8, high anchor 54.7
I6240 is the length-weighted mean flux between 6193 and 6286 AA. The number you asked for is 53.2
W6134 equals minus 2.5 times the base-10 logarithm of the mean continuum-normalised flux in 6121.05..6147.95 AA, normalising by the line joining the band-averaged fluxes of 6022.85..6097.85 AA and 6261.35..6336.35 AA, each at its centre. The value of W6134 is 0.02 mag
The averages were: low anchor 52.8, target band 52.2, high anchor 54.5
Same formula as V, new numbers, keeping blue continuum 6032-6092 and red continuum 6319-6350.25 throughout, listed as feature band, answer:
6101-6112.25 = 0.01 mag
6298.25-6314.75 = -0.02 mag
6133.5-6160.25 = 0.02 mag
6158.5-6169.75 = 0.02 mag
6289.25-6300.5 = 0.01 mag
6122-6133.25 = 0.00 mag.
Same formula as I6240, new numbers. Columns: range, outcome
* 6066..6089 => 52.6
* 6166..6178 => 53.3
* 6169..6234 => 52.7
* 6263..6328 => 54.5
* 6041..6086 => 52.5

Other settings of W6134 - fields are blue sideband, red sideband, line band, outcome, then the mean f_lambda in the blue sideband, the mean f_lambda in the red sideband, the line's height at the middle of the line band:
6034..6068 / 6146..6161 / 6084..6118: -0.01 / 52.3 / 52.8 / 52.5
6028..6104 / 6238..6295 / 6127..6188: 0.01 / 52.6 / 53.8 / 53.2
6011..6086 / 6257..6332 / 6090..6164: 0.02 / 52.8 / 54.6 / 53.4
